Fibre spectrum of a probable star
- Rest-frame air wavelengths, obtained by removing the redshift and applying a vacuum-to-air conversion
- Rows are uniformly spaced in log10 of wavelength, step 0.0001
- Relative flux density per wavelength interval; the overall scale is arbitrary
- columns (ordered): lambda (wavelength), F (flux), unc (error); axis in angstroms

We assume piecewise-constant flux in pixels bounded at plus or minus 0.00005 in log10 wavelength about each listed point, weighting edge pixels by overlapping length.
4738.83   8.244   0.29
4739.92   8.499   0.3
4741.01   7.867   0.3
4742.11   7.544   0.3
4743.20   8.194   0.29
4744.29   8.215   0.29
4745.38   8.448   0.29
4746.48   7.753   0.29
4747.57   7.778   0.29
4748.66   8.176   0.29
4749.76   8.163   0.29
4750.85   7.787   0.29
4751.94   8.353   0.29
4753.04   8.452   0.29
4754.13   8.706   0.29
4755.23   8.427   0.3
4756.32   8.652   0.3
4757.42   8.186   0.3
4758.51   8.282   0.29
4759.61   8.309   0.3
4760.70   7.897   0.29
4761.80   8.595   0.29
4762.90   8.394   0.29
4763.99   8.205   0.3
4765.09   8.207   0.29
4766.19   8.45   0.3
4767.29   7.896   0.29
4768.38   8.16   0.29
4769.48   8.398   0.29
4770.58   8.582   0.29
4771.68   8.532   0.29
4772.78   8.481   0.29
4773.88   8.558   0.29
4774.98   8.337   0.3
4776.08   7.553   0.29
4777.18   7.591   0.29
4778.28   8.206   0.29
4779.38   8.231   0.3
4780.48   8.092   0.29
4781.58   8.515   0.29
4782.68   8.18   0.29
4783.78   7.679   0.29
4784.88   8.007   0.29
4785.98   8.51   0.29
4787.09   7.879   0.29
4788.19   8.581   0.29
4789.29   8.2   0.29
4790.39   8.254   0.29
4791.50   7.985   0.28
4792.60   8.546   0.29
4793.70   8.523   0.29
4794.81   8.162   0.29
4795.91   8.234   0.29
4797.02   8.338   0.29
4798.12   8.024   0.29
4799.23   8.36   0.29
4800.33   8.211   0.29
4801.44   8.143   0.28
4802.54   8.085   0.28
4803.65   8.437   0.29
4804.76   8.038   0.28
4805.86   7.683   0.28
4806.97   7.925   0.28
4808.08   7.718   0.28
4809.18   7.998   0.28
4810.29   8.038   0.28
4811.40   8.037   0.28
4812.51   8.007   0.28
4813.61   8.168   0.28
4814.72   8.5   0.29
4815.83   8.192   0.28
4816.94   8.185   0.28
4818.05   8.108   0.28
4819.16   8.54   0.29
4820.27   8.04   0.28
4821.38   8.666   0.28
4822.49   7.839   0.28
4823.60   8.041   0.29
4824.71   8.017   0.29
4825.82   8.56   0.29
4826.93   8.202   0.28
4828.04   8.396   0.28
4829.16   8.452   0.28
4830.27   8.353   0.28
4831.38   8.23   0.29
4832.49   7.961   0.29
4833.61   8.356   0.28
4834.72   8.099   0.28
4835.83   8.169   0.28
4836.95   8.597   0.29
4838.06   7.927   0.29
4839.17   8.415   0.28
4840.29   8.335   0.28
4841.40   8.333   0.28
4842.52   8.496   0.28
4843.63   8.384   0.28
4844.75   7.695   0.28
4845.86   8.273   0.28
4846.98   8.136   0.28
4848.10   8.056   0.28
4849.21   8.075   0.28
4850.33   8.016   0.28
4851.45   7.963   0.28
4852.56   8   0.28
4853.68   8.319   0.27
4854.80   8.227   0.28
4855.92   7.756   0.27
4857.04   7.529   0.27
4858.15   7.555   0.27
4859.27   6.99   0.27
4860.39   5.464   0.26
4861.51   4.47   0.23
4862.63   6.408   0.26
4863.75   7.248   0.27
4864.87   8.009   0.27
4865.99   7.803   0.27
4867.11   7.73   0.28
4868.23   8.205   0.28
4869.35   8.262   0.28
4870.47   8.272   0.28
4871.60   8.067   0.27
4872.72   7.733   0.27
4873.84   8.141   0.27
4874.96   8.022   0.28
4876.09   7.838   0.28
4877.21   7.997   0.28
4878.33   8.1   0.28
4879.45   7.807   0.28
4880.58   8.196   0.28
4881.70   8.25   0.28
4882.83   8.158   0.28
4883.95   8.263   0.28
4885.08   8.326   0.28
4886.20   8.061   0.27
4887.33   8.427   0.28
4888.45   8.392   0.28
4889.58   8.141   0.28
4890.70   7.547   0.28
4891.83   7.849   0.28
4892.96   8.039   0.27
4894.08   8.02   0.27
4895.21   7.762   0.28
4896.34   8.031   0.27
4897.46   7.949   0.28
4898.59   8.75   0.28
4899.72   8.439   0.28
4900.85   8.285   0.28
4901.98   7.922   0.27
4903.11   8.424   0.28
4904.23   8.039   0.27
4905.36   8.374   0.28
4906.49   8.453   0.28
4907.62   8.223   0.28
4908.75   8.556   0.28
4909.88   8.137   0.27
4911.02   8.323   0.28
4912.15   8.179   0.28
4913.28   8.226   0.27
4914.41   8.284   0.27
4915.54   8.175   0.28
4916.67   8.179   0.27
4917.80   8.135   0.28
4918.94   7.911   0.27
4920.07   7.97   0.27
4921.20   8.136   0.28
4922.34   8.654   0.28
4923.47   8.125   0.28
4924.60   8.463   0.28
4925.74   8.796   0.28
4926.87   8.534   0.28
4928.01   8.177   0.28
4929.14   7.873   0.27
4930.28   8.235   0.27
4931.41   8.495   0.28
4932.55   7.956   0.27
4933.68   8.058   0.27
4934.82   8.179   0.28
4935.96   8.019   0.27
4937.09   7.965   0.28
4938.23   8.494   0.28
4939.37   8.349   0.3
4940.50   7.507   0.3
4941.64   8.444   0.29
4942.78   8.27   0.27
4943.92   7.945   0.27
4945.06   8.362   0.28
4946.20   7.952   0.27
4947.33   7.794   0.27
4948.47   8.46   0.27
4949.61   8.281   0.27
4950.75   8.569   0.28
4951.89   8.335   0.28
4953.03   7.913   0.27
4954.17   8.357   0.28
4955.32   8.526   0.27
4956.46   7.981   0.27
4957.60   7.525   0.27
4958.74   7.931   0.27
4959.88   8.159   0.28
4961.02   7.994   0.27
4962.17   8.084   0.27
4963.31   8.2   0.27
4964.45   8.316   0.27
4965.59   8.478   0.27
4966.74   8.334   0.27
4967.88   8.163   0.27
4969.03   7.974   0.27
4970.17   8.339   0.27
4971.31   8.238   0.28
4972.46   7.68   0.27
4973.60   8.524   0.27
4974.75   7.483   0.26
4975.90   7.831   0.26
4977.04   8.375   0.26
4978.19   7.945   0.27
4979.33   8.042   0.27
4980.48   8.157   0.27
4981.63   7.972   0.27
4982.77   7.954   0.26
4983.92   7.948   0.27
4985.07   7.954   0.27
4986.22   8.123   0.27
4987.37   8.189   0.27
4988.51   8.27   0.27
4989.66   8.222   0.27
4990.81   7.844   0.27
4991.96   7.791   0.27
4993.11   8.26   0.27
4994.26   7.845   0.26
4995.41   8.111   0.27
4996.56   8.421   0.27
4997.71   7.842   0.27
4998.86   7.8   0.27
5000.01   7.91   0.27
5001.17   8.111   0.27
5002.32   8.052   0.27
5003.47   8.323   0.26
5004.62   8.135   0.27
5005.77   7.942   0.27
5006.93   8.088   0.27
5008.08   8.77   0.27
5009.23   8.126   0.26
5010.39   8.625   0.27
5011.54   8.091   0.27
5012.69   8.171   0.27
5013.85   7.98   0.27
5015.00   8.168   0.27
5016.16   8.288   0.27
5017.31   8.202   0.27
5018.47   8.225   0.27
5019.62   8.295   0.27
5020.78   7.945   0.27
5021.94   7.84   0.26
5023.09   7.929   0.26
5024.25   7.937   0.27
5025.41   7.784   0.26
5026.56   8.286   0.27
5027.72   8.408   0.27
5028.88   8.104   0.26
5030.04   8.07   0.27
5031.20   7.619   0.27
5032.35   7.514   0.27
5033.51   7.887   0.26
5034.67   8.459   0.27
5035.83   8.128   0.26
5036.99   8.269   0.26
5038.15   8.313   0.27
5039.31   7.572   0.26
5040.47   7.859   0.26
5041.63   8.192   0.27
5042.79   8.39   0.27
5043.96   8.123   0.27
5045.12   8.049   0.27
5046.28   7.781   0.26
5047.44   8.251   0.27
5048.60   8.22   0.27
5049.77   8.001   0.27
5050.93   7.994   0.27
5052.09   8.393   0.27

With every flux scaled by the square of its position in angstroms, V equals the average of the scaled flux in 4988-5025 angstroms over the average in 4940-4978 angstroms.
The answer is 1.02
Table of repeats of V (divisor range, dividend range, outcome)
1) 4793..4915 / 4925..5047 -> 1.06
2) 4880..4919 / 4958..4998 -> 1.02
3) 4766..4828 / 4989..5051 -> 1.08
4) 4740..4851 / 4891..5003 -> 1.06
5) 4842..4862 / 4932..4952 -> 1.11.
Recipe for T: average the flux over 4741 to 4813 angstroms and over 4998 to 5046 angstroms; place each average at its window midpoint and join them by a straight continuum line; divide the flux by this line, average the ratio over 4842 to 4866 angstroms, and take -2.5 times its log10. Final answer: 0.08 mag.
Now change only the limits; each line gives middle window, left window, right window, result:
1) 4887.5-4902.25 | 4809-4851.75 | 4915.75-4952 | 0.01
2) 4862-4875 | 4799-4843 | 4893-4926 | 0.06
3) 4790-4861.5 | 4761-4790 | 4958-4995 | 0.02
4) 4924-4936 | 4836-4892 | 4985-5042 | -0.04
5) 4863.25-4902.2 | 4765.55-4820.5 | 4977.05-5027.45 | 0.01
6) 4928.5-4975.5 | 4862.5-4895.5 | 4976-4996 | -0.01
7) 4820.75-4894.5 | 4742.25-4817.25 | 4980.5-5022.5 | 0.03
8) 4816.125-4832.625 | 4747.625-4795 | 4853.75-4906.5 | -0.02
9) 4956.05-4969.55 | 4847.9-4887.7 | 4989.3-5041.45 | -0.02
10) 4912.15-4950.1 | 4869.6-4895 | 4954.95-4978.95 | -0.01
